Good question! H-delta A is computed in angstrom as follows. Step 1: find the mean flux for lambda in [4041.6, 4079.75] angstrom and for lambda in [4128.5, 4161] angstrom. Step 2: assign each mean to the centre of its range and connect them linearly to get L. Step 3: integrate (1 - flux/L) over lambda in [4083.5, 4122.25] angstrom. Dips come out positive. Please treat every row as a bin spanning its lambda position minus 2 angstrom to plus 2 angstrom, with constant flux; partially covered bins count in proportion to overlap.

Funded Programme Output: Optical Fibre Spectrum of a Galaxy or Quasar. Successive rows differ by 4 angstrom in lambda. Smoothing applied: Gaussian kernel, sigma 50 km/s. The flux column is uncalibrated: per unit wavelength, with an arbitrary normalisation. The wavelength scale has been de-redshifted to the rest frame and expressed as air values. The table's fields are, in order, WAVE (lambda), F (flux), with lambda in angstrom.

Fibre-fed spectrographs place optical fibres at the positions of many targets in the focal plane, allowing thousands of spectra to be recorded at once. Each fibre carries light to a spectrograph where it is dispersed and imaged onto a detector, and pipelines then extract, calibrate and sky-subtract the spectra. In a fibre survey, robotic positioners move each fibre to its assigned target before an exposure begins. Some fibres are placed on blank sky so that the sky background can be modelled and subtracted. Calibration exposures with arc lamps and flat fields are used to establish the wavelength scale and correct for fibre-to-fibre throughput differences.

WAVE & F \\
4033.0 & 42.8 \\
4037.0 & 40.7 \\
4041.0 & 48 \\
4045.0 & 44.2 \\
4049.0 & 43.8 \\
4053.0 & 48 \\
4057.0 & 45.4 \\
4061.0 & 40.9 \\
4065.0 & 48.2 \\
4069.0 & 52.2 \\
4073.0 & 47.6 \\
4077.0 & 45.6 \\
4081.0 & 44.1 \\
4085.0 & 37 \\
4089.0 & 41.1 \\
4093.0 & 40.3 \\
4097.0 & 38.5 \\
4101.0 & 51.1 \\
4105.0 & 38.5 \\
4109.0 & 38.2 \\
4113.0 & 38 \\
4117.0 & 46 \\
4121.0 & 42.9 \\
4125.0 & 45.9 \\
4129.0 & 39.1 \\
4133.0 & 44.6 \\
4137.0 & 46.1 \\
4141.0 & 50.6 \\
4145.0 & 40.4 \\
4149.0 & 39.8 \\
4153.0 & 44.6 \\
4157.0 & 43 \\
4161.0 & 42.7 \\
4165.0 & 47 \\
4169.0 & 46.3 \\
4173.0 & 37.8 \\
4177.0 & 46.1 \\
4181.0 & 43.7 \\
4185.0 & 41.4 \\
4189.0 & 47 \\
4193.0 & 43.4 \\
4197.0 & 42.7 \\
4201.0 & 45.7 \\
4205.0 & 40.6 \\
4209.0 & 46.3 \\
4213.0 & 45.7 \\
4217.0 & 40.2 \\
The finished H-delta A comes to 3.24 angstrom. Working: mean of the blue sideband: 46.2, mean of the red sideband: 43.7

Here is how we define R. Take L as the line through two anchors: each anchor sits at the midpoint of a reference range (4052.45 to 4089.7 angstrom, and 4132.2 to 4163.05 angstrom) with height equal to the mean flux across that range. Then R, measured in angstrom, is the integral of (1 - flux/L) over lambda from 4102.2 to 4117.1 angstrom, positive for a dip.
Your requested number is 1.5 angstrom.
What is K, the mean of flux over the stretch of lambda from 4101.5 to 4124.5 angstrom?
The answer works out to 41.7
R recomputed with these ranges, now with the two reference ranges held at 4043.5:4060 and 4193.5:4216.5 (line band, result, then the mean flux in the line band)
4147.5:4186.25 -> 0.8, 43.3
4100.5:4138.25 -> 1.6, 42.7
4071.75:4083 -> -0.2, 45.6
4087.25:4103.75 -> 0.8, 42.6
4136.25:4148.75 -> -0.1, 44.8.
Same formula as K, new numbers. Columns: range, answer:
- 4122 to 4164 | 43.7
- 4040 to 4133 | 43.7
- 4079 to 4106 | 41.6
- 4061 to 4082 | 47.1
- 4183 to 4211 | 43.9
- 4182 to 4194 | 44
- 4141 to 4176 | 43.2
